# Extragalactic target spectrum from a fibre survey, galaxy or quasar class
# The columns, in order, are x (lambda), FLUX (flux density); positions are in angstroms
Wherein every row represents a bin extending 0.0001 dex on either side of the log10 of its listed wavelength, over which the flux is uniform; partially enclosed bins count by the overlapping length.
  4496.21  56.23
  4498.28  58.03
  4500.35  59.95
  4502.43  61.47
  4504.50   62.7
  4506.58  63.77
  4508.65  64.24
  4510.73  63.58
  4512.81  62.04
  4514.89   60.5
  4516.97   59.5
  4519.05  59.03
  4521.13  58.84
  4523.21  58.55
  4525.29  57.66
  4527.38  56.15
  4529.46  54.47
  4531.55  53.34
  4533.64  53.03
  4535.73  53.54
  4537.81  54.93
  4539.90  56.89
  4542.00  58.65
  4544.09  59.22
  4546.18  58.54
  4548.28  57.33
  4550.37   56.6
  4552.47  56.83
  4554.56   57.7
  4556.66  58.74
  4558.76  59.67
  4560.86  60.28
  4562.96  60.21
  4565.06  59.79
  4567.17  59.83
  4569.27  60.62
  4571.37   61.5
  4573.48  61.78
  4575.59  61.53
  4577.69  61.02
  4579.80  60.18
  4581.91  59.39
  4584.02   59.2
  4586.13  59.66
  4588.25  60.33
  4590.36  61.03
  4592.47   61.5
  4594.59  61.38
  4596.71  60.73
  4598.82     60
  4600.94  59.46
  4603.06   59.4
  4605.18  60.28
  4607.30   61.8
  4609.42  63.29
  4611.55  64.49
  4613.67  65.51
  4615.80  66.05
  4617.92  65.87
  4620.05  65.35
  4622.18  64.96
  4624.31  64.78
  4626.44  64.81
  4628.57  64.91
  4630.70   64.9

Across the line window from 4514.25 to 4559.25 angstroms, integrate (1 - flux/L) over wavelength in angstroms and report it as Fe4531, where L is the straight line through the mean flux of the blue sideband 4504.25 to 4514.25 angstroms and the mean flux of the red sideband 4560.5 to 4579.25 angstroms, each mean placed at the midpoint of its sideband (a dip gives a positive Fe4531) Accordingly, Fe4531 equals 3.52 angstroms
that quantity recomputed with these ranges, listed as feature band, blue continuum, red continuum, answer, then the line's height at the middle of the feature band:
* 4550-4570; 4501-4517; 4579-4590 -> 0.50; 60.6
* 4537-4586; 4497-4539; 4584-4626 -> 1.11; 60.6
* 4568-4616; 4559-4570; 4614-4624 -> 1.20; 62.8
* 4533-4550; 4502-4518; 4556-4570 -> 1.18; 60.8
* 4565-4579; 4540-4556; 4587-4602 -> -0.40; 59.2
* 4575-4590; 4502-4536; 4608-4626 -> 0.64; 62.9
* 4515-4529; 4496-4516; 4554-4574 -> 0.64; 61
